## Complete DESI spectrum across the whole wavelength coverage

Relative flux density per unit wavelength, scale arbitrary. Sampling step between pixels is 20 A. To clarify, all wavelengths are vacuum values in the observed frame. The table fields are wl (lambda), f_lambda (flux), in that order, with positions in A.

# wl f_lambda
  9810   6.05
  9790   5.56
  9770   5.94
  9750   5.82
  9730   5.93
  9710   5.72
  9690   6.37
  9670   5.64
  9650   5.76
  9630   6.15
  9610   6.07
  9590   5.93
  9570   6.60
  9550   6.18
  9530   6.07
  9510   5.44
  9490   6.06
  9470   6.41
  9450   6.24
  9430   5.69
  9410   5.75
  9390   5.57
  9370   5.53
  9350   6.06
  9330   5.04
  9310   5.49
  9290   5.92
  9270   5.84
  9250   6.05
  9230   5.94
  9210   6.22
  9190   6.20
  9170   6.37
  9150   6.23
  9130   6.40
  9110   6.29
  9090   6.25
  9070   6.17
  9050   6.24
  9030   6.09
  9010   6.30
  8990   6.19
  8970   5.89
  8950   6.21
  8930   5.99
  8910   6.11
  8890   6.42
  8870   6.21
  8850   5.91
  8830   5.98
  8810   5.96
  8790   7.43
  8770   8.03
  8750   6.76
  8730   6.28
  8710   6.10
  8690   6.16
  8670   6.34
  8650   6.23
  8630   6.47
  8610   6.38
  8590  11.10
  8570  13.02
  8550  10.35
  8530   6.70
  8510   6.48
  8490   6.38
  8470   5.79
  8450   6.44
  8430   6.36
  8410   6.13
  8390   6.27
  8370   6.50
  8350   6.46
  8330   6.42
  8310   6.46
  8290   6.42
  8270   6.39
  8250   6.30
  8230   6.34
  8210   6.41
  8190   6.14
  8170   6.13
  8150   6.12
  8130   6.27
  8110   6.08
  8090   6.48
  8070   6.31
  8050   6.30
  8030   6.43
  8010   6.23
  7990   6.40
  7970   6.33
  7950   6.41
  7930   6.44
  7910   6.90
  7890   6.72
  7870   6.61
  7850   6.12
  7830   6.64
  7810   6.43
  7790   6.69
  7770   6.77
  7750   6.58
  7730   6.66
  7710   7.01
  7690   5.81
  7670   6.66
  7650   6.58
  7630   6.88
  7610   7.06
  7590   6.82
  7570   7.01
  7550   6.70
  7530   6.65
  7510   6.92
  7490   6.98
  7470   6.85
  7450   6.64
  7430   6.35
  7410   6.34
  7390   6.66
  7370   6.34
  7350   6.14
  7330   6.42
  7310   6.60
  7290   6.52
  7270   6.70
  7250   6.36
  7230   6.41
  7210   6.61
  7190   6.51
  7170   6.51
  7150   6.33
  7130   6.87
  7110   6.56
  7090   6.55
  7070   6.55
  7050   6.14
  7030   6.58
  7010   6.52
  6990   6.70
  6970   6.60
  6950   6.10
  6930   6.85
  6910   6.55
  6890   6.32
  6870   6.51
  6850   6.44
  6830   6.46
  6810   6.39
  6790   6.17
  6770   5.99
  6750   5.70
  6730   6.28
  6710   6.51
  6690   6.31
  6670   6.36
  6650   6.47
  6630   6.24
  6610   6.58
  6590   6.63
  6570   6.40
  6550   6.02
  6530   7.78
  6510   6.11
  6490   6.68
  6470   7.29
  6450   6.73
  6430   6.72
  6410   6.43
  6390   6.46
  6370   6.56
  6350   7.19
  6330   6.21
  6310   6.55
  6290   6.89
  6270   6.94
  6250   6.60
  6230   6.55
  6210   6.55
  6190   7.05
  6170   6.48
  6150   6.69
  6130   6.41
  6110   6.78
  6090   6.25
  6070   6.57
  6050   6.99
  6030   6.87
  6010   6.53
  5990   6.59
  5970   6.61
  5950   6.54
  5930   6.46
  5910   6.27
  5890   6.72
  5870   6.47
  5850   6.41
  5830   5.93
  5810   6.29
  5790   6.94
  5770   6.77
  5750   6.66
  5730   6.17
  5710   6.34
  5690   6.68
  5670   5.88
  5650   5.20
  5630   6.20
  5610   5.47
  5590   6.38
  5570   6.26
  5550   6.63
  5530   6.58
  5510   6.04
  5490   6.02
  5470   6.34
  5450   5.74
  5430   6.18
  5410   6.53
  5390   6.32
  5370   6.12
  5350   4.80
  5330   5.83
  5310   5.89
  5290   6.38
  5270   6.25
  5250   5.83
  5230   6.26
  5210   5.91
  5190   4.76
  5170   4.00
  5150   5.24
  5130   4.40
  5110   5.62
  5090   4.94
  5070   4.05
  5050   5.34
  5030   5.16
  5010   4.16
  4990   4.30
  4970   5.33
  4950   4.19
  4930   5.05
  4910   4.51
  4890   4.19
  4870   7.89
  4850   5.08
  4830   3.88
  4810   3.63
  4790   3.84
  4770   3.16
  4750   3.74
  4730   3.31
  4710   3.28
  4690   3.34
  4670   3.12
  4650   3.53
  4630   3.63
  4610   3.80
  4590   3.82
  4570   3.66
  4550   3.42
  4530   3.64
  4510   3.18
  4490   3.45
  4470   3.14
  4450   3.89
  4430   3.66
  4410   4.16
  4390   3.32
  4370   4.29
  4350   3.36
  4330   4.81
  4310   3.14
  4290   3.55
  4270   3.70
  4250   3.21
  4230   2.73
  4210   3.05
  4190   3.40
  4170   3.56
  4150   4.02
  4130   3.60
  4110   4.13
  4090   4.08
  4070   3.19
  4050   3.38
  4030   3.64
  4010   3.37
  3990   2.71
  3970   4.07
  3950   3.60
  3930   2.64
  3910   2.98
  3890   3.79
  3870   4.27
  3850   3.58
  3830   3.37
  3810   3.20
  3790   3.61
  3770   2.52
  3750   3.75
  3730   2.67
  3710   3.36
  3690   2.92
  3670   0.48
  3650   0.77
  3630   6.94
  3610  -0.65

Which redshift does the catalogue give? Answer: 0.30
